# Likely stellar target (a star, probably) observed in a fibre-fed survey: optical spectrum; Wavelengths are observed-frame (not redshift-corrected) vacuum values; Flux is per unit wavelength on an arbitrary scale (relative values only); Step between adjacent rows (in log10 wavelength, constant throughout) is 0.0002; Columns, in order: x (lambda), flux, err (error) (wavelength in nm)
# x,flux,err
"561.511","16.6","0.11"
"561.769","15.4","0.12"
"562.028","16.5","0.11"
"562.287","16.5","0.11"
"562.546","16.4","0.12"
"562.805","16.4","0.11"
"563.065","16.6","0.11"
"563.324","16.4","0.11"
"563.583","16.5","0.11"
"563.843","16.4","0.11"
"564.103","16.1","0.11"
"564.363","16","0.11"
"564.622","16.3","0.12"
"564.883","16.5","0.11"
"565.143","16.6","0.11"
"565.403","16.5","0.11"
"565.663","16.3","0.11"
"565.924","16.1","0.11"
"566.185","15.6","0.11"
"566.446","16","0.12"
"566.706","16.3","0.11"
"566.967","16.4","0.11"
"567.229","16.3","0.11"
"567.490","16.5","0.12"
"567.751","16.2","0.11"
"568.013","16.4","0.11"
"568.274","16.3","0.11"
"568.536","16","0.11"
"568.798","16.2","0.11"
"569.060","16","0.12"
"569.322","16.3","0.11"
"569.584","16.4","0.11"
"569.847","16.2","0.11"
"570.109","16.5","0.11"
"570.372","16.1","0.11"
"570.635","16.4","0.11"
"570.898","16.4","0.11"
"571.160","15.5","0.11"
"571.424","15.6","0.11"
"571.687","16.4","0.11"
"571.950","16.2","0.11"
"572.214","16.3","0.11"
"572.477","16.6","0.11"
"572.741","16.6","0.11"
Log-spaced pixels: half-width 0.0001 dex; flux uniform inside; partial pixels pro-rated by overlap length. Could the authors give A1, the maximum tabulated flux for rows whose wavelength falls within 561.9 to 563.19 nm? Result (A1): 16.6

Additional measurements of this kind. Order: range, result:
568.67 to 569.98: 16.4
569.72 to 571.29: 16.5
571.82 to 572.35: 16.3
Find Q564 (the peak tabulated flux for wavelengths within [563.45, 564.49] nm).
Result 16.5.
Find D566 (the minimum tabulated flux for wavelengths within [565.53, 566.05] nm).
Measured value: 16.1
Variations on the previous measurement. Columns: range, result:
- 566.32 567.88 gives 16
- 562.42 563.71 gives 16.4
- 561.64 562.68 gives 15.4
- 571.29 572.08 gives 15.6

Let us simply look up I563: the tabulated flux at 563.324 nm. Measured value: 16.4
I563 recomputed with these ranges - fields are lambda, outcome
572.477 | 16.6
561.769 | 15.4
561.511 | 16.6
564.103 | 16.1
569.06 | 16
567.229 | 16.3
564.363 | 16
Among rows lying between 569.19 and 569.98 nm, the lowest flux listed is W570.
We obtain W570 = 16.2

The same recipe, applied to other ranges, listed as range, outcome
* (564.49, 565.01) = 16.3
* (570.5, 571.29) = 15.5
